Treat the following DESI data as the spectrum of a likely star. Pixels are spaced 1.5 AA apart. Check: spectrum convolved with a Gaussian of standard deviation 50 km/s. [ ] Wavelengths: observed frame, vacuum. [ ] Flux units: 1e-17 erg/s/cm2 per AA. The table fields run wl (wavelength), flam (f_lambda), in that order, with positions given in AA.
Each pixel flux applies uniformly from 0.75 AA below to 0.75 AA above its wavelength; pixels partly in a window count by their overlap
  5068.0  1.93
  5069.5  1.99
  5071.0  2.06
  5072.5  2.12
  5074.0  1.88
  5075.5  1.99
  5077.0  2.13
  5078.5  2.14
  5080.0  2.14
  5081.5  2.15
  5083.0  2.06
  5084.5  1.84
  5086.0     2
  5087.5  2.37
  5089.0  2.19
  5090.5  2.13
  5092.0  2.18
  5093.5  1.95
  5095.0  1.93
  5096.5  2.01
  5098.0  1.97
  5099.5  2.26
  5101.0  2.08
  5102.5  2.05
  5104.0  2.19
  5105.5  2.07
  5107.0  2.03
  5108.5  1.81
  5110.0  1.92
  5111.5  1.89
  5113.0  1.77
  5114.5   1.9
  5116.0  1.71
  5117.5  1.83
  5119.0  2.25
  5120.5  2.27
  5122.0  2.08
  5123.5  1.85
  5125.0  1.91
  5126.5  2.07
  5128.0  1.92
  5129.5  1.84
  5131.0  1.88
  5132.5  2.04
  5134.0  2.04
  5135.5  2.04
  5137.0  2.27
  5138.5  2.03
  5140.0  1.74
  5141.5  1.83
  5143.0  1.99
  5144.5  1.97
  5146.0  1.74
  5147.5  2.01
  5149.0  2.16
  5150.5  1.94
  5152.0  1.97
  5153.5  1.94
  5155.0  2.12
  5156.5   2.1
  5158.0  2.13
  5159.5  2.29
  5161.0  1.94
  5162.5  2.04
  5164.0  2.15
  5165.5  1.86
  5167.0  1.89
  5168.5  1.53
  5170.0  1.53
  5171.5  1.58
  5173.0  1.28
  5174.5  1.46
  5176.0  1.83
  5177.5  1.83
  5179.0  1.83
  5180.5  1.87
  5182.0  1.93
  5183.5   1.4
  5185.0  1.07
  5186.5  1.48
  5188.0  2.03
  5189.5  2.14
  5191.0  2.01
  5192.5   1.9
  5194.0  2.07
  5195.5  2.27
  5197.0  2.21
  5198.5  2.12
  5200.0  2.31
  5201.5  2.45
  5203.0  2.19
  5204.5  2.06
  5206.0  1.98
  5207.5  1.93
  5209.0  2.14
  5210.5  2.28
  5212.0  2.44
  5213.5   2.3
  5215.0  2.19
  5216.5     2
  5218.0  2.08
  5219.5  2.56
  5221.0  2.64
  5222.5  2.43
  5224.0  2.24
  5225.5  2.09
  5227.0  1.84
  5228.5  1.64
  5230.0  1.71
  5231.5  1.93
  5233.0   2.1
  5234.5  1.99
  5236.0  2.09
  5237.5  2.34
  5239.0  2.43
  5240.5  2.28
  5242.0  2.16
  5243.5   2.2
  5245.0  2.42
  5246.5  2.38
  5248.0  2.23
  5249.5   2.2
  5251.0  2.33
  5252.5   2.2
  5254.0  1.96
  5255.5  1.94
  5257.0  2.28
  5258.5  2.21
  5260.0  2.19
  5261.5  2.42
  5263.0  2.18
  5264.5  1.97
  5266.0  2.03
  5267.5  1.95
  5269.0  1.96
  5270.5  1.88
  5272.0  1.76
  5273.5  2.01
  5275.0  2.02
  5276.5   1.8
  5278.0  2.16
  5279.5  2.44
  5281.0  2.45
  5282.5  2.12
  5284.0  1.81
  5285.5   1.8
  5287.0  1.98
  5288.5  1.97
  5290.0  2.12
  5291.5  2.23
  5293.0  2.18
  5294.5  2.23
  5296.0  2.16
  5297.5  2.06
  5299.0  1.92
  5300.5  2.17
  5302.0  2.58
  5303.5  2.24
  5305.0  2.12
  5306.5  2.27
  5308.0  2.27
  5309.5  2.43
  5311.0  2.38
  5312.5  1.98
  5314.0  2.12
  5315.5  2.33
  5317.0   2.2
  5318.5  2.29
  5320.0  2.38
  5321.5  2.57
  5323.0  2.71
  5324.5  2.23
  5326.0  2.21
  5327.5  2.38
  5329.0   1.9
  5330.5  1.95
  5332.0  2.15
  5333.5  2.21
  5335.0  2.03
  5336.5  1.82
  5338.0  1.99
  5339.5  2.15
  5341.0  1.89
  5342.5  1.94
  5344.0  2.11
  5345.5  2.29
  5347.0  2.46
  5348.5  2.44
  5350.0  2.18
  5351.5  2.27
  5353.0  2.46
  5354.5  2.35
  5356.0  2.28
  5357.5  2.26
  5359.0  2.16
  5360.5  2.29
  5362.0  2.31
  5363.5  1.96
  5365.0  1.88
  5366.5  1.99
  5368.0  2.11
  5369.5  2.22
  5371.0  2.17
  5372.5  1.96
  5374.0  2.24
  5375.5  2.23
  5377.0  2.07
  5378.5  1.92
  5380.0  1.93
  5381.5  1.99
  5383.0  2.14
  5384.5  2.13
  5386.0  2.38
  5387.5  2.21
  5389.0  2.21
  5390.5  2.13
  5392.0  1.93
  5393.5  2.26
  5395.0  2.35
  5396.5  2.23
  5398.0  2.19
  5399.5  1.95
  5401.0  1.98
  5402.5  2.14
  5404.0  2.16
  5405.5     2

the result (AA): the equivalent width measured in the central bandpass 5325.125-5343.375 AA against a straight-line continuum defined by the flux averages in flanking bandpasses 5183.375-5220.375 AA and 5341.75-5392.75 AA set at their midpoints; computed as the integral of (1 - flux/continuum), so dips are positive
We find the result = 0.8 AA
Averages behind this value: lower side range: 2.08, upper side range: 2.16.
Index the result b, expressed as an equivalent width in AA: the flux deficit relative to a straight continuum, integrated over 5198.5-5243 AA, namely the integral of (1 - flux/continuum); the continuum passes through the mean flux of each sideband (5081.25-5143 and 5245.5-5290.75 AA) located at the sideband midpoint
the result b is -2.1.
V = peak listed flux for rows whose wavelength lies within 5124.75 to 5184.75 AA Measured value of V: 2.29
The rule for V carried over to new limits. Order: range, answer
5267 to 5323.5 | 2.71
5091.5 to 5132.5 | 2.27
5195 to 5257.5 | 2.64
